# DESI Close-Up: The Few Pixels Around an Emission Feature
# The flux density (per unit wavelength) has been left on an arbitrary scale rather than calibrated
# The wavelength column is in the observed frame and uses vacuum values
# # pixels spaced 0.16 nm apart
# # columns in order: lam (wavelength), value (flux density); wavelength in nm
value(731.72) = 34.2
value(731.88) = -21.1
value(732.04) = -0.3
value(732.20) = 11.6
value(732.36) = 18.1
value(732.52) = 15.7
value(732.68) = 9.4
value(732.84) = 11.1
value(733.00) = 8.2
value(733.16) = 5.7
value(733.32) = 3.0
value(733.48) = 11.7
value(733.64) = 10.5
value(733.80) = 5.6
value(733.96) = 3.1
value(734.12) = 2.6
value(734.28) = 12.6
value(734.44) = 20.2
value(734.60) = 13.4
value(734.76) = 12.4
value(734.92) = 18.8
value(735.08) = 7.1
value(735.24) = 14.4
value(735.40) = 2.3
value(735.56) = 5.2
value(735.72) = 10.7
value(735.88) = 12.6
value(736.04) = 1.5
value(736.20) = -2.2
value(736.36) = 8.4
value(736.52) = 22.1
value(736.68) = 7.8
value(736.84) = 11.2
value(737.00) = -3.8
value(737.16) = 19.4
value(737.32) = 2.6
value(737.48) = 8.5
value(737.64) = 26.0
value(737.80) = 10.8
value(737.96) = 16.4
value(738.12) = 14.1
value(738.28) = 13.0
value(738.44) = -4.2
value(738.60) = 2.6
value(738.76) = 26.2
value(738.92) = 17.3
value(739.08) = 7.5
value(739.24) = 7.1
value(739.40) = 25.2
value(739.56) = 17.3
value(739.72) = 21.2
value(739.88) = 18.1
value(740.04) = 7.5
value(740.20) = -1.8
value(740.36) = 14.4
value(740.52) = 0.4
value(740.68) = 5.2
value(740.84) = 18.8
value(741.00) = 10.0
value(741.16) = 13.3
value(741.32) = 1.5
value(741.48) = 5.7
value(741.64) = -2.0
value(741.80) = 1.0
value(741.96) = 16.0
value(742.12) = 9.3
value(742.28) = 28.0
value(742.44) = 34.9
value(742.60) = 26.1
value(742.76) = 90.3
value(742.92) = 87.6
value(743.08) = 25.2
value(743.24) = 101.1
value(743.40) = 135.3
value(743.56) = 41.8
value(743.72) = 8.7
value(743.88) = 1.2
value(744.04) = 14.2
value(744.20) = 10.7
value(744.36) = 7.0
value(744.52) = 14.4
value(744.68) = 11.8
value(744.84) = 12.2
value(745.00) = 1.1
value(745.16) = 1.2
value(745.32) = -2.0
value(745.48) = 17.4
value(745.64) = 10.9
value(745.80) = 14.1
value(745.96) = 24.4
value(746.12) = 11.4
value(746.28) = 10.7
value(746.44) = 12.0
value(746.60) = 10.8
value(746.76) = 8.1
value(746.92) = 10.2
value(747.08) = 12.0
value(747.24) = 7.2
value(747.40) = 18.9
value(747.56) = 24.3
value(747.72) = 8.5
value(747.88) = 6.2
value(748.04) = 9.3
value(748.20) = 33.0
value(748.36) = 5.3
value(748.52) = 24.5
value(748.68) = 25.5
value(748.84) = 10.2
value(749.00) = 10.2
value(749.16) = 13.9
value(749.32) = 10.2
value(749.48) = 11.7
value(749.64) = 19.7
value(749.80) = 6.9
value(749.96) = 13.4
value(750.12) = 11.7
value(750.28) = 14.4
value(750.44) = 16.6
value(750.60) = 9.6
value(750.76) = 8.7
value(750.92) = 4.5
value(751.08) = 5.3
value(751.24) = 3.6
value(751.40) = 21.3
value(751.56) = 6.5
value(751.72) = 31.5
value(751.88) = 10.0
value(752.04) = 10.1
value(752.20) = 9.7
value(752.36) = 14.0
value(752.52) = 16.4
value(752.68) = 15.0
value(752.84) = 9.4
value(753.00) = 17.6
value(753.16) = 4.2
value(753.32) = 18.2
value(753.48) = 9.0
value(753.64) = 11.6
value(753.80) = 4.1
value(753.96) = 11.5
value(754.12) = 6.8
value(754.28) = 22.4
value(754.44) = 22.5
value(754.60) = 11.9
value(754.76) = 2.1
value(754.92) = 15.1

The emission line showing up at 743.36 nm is [O II] 3727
